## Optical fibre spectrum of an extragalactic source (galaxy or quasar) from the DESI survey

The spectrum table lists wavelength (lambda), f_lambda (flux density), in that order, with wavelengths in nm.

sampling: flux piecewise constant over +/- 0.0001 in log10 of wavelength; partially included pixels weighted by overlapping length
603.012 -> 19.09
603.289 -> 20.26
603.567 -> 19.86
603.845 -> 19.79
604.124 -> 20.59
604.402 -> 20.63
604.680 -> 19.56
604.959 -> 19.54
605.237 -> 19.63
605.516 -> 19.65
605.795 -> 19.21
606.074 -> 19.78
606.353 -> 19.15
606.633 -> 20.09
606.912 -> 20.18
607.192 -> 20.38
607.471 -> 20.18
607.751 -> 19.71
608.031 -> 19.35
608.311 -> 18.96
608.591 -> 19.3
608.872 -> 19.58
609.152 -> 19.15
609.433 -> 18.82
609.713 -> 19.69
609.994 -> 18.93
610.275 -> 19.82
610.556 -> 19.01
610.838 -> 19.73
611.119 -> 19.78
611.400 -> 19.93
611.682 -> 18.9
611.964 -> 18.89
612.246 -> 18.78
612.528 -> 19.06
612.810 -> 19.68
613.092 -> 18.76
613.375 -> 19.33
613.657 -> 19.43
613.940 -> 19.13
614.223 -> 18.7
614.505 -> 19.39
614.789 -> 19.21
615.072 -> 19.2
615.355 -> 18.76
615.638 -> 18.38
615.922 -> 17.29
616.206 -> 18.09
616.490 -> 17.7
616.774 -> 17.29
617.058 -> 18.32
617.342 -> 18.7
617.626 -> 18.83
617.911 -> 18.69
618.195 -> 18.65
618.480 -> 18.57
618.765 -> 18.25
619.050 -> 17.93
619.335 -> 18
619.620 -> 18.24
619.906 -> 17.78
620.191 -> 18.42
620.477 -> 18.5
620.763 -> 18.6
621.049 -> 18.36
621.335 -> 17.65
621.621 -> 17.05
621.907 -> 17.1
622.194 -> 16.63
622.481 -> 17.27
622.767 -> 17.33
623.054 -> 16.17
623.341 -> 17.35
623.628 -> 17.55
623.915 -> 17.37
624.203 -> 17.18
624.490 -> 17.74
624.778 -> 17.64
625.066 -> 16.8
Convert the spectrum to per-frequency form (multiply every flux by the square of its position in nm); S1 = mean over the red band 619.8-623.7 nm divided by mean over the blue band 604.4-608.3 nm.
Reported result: 0.9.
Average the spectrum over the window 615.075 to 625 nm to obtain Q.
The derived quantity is 17.9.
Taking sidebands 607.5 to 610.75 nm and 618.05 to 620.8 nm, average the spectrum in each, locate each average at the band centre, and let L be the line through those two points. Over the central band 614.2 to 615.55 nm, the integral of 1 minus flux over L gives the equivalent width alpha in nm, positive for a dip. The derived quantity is -0.022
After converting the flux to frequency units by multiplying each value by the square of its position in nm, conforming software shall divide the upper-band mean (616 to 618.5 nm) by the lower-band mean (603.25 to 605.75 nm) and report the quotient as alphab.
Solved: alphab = 0.96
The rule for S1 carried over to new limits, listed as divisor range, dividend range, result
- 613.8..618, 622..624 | 0.94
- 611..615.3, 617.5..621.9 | 0.97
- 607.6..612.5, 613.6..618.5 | 0.98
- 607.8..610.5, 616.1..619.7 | 0.97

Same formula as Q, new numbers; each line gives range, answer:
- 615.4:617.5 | 18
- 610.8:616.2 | 19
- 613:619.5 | 18.5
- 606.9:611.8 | 19.5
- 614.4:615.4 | 19.2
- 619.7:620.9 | 18.3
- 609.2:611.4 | 19.4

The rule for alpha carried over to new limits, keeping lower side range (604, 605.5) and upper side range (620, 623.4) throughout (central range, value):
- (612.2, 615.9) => -0.07 nm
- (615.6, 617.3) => 0.04 nm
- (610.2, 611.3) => -0.03 nm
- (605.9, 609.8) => -0.01 nm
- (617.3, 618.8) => -0.05 nm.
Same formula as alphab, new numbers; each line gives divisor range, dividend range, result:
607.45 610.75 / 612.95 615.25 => 1.01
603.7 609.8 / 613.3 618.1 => 0.97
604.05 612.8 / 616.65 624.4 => 0.95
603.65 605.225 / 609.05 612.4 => 0.99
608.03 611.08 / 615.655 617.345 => 0.95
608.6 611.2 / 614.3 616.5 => 0.98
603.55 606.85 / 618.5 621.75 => 0.96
